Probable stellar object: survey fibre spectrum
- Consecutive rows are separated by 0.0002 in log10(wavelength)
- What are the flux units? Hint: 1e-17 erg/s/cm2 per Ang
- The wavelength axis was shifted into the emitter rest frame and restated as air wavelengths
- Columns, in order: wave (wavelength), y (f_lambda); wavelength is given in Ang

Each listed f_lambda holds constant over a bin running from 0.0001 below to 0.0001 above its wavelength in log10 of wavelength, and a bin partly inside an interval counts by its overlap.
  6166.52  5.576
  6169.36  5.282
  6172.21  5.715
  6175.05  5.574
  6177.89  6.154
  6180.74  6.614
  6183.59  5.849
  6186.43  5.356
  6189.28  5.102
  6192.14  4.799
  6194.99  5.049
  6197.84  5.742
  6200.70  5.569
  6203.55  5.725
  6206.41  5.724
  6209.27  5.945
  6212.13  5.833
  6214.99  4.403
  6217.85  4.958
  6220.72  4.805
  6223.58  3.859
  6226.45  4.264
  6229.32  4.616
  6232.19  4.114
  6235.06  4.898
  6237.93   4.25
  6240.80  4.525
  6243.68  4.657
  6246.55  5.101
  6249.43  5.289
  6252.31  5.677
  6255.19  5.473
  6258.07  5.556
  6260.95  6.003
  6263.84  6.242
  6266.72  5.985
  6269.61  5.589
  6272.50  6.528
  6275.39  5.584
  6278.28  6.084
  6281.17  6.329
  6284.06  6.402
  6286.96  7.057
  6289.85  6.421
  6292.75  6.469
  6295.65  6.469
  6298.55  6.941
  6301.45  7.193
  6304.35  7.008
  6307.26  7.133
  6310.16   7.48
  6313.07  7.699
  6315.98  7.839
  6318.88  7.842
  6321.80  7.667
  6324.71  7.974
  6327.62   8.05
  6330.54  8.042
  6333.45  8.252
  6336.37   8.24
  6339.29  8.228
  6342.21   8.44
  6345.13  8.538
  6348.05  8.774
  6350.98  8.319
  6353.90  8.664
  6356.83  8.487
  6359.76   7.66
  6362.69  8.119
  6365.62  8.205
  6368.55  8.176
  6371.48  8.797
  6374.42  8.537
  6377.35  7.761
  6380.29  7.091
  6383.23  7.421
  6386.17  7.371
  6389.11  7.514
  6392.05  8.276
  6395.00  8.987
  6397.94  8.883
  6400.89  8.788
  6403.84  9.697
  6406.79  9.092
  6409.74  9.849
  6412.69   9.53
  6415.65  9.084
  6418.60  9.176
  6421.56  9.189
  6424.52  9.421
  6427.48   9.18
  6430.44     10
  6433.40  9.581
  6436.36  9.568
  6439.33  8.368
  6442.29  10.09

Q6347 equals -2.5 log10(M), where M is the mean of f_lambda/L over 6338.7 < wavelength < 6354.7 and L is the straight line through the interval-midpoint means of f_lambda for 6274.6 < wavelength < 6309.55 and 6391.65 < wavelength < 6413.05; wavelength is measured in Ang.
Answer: -0.08 mag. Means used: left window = 6.63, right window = 9.16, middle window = 8.5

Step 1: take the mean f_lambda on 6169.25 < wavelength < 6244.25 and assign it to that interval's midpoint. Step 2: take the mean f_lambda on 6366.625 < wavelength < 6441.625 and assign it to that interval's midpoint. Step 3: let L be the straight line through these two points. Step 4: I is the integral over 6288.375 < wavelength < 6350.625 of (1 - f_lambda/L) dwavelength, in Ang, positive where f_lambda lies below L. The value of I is -3.59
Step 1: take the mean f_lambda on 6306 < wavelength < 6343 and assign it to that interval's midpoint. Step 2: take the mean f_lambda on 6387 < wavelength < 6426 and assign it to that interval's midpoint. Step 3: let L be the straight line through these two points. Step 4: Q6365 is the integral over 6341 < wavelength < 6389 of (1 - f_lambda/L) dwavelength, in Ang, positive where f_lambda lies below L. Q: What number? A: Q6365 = 1.8 Ang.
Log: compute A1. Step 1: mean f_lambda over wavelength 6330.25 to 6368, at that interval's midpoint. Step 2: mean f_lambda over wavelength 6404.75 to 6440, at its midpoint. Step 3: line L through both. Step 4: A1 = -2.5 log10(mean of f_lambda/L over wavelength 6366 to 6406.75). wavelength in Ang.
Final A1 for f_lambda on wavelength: 0.07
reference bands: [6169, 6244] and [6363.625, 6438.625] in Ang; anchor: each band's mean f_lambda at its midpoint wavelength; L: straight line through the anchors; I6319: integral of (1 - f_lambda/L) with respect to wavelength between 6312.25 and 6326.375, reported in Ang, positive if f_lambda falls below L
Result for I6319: -1.10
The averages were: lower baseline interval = 5.17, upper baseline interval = 8.76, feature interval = 7.81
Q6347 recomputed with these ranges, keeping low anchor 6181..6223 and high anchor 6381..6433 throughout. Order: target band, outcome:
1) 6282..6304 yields 0.03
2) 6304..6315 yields -0.02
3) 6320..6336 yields -0.07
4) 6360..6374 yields -0.01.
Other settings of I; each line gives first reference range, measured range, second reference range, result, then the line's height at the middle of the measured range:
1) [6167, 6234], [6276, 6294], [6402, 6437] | 1.19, 6.87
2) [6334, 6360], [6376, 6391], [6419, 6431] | 2.38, 8.86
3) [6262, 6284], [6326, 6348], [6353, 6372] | -1.86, 7.64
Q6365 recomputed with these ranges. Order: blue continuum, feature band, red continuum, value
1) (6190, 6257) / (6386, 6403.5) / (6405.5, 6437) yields 0.7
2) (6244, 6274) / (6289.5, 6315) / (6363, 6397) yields -1.9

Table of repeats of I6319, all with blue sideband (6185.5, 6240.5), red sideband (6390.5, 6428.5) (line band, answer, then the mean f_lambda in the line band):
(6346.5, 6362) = -0.7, 8.37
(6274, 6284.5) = 0.5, 6.08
